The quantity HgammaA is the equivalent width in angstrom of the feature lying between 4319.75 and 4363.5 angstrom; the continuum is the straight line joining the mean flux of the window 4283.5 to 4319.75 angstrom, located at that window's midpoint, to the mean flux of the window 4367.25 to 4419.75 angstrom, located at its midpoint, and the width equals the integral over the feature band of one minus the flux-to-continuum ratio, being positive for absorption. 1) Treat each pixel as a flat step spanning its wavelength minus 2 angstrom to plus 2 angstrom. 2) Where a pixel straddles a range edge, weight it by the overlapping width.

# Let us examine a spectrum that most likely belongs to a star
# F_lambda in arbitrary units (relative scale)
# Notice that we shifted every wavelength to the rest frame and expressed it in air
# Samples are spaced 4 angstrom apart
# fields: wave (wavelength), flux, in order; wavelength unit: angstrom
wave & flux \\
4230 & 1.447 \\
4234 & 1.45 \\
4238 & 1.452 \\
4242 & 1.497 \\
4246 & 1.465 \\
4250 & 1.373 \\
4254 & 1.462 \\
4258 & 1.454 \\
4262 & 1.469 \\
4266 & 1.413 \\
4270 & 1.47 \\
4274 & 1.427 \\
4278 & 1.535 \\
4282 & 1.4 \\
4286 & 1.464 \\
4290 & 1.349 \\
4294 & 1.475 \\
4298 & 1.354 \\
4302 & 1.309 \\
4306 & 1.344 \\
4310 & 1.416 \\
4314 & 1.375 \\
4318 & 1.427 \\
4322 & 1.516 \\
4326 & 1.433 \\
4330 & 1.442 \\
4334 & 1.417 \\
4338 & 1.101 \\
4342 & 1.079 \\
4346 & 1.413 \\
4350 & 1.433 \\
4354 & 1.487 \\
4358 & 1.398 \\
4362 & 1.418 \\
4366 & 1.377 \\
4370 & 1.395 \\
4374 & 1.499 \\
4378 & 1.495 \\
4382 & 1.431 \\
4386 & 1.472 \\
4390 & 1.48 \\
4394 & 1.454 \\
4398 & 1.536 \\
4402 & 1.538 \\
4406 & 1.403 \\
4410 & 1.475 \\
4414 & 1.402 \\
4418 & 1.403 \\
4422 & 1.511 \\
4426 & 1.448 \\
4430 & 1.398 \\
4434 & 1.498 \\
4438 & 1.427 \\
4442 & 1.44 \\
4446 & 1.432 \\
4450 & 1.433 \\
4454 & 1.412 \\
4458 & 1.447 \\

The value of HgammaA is 1.36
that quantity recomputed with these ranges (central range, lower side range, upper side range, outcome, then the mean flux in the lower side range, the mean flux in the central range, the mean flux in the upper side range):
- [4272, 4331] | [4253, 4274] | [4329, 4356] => -1.0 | 1.45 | 1.42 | 1.34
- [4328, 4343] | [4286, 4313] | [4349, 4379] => 1.5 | 1.38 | 1.27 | 1.44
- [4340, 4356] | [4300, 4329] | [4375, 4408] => 0.9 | 1.4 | 1.35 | 1.48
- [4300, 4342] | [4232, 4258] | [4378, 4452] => 2.6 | 1.45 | 1.36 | 1.46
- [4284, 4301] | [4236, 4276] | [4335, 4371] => 0.1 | 1.45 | 1.4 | 1.35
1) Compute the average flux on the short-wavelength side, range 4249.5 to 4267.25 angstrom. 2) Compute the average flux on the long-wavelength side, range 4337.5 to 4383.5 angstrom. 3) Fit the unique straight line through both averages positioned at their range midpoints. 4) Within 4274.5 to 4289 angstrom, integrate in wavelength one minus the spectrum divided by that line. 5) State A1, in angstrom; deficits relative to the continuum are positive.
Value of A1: -0.3 angstrom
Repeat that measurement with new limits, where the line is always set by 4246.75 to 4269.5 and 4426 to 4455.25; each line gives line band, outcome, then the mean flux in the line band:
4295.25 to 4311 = 0.88 angstrom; 1.36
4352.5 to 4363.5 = 0.03 angstrom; 1.43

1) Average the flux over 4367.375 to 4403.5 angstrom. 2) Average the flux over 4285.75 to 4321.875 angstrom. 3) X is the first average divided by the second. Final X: 1.06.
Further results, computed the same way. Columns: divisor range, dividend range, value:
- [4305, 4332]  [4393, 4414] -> 1.04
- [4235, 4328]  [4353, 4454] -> 1.01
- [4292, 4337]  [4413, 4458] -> 1.02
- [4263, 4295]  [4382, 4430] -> 1.01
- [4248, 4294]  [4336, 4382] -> 0.96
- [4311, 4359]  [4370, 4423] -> 1.06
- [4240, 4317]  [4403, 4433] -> 1.01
